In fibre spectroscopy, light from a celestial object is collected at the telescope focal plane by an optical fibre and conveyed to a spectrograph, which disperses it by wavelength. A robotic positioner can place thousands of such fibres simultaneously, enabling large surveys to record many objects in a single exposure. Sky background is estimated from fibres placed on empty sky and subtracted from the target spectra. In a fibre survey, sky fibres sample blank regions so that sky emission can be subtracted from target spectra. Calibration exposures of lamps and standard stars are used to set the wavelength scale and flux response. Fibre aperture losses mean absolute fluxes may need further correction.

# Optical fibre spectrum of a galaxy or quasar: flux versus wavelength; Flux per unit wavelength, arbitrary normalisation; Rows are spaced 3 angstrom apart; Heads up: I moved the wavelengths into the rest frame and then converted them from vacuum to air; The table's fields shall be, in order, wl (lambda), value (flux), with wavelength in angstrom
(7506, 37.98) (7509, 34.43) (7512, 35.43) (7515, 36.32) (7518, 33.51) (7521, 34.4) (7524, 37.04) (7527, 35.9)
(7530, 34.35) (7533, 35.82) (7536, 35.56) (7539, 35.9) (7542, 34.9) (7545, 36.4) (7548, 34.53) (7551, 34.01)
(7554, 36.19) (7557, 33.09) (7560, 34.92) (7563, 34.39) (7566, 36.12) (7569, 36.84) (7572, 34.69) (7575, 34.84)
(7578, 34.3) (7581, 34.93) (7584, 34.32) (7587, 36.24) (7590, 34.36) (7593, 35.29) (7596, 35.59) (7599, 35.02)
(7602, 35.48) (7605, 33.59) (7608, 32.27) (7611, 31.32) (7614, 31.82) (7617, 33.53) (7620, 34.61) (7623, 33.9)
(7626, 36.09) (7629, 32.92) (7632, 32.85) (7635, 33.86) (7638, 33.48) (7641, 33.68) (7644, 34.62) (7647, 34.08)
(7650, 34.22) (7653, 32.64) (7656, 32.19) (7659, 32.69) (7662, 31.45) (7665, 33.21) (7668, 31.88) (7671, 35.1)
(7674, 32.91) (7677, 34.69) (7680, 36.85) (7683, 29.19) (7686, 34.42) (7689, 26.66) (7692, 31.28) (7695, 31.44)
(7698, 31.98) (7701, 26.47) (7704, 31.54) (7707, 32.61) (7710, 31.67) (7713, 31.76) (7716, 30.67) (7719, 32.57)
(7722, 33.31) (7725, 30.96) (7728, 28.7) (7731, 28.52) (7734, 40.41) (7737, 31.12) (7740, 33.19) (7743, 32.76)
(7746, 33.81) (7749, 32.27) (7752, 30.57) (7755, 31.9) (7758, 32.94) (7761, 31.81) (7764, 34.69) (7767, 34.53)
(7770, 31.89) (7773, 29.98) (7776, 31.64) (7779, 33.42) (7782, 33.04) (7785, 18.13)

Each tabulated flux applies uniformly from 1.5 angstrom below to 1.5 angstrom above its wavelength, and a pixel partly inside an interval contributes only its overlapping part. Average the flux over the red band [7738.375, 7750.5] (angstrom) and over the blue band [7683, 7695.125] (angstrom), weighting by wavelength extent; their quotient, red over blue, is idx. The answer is 1.08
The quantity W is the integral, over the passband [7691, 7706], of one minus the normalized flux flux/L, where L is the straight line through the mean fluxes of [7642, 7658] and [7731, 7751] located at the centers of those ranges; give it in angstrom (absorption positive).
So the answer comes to 1.3 angstrom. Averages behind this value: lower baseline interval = 33.5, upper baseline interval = 33.4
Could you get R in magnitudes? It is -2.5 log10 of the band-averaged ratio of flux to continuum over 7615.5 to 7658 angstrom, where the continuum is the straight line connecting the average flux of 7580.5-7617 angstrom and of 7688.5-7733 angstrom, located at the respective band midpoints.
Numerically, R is -0.02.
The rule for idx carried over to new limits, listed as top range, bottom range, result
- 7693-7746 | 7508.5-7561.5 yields 0.90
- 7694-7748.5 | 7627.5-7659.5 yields 0.95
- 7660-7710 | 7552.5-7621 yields 0.93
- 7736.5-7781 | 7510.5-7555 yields 0.92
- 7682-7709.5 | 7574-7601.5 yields 0.88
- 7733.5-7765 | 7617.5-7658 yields 0.98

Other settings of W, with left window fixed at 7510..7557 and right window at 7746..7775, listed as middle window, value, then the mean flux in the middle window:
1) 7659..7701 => 1.51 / 32.2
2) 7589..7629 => 0.33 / 34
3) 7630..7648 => 0.10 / 33.7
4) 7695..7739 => 1.74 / 31.6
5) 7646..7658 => 0.19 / 33.2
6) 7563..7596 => -0.47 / 35.2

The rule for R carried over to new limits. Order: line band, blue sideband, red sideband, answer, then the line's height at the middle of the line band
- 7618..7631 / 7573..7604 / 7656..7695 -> -0.010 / 34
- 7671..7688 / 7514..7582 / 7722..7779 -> -0.006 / 33.4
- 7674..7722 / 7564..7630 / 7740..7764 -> 0.050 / 33.2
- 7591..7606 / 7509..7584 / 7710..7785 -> -0.021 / 34.3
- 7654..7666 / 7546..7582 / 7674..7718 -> 0.004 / 32.5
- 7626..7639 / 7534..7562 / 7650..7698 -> -0.009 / 33.3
